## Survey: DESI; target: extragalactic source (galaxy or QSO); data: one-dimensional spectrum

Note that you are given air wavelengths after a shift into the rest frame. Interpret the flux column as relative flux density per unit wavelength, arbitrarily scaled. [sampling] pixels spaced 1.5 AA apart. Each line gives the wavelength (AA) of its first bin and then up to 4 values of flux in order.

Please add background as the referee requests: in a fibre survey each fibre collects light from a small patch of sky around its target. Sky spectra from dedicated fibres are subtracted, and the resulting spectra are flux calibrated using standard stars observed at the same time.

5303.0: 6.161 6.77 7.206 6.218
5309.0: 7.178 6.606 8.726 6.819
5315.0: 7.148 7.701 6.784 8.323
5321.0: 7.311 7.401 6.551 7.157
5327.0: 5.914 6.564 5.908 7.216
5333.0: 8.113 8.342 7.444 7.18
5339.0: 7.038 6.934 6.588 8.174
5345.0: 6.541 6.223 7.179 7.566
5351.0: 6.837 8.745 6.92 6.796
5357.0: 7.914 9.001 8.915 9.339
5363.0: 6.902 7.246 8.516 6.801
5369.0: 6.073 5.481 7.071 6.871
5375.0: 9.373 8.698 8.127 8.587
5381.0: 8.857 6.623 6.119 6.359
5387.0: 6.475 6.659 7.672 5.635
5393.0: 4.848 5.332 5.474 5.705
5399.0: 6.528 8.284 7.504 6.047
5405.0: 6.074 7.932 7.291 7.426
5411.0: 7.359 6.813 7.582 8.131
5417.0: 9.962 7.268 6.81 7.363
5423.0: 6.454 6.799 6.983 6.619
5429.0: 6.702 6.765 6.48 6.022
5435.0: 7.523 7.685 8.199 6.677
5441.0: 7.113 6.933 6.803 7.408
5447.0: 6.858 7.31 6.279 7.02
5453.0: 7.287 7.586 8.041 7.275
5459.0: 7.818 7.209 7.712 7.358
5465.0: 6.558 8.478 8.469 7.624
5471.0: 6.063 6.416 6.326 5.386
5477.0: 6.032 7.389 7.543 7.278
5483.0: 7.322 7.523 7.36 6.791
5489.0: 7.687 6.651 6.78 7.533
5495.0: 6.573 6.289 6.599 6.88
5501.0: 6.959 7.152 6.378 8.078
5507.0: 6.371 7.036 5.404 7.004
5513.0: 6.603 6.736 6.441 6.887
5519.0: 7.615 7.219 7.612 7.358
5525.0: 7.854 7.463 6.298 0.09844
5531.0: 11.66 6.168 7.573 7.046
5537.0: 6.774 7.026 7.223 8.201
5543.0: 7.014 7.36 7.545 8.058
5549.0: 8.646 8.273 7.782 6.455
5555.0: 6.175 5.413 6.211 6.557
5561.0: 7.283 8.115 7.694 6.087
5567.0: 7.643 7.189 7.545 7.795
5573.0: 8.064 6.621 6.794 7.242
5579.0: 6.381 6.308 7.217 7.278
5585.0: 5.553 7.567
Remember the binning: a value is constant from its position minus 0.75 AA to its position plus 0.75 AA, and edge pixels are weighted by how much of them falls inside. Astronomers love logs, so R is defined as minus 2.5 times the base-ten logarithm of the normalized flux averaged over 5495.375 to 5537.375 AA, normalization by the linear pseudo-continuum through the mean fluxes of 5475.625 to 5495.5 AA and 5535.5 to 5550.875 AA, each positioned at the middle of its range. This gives 0.08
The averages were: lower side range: 7.06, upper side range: 7.57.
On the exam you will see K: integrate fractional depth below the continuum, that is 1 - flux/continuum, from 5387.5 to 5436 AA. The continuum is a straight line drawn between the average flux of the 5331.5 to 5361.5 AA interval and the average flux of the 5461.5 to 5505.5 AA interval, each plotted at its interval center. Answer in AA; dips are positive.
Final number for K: 2.72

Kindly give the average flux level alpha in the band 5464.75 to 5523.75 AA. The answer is 6.96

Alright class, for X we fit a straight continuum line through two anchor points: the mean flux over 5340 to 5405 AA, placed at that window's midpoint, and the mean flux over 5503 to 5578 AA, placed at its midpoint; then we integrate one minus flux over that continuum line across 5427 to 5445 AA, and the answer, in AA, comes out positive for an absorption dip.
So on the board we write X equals 0.4 AA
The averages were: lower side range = 7.14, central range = 6.97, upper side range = 7.07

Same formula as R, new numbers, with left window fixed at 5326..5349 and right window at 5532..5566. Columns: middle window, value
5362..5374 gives 0.02 mag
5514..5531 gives 0.07 mag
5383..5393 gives 0.11 mag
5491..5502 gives 0.05 mag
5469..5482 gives 0.08 mag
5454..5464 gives -0.07 mag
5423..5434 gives 0.07 mag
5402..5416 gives -0.02 mag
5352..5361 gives -0.15 mag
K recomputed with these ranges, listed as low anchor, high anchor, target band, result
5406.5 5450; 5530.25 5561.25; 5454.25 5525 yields 2.13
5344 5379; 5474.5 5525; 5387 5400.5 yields 2.30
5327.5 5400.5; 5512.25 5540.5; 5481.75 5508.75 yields -0.12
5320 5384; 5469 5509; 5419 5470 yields -0.97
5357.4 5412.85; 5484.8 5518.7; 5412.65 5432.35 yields -0.50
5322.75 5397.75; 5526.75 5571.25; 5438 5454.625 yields 0.14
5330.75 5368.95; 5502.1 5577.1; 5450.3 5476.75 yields 0.27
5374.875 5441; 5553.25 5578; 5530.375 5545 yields -1.17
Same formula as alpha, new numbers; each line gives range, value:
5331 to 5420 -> 7.26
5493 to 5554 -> 7.06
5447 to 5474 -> 7.28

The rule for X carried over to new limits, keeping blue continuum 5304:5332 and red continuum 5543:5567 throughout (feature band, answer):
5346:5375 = -1.6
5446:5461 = -0.3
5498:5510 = 0.5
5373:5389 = -1.1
